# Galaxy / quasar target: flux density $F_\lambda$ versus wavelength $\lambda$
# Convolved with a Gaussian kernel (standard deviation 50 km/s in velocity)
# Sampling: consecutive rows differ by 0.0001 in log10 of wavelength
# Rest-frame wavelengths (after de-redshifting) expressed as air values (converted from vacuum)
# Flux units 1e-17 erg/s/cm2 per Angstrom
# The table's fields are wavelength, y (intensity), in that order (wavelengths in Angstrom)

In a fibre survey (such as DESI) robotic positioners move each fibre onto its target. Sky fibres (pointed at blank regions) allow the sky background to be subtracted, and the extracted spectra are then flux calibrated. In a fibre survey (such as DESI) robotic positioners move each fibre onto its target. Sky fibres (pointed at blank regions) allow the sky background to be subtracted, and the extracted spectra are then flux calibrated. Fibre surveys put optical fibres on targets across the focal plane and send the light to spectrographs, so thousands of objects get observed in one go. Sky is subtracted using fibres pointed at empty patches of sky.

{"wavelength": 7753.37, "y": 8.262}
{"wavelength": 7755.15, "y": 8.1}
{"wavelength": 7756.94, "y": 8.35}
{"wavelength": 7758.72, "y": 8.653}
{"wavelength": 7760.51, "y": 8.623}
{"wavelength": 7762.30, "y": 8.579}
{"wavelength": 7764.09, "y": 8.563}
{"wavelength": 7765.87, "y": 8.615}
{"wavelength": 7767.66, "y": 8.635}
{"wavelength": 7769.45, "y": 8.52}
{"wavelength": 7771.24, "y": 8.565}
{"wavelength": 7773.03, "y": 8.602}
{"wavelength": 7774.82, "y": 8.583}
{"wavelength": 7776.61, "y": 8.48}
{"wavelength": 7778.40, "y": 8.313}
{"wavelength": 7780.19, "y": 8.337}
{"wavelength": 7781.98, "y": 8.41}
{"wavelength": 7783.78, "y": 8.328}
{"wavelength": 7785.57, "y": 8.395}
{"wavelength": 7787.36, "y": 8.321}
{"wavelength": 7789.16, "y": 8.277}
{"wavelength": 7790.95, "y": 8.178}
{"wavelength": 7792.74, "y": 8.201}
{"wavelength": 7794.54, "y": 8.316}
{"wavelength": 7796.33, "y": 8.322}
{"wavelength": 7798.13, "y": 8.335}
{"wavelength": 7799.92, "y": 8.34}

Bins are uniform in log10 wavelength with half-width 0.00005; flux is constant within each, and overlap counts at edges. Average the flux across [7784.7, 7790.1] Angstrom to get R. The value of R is 8.33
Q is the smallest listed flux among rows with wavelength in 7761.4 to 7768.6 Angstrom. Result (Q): 8.563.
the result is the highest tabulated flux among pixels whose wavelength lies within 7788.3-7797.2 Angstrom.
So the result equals 8.322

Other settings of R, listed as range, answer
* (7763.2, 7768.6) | 8.61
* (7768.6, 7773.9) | 8.56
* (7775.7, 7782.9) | 8.38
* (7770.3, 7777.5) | 8.56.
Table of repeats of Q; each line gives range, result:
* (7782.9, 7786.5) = 8.328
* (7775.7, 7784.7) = 8.313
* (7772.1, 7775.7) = 8.583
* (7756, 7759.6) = 8.35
